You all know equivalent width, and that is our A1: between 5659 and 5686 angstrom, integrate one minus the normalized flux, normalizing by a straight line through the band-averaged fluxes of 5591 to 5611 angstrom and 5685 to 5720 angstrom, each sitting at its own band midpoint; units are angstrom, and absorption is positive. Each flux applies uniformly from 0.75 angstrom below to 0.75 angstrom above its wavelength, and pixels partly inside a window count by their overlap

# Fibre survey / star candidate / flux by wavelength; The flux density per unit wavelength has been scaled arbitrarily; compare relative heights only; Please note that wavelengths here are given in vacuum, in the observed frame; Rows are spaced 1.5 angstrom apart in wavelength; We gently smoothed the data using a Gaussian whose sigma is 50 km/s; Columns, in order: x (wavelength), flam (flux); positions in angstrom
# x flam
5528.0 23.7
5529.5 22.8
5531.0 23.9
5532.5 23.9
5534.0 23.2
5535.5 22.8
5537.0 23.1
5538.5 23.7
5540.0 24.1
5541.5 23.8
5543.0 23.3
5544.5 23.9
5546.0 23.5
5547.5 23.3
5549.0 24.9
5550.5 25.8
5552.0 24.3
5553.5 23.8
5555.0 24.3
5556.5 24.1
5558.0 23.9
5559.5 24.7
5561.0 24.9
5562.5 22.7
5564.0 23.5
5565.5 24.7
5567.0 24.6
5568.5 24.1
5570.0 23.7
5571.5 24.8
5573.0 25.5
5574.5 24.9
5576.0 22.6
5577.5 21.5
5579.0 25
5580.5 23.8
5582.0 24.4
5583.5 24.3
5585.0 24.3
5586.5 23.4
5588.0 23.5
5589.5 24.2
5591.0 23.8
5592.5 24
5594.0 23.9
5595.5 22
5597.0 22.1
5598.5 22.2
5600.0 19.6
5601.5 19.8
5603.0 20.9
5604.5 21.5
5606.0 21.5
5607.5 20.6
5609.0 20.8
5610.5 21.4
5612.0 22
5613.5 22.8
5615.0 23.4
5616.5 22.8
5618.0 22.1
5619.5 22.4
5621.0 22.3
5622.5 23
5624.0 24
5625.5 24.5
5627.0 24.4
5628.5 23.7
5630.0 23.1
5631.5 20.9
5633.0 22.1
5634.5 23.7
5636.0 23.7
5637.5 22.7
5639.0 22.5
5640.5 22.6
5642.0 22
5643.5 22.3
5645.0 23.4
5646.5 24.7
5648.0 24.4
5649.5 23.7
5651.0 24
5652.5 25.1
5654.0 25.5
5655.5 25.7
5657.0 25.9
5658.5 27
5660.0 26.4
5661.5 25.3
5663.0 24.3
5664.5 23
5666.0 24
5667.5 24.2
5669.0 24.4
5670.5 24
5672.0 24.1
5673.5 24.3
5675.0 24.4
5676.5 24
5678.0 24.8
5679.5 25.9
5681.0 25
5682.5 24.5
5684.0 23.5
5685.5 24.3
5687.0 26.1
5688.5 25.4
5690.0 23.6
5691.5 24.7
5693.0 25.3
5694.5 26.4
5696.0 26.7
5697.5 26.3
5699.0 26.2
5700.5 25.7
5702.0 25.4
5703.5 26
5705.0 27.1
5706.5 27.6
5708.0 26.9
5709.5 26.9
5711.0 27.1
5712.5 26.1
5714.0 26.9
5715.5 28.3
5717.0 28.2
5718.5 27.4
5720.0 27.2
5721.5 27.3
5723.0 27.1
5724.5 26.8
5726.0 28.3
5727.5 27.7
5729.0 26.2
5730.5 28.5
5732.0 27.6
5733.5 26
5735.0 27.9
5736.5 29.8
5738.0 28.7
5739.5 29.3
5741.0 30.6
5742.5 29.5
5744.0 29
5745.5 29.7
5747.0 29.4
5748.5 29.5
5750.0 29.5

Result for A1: 0.5 angstrom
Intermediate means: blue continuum 21.6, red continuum 26.3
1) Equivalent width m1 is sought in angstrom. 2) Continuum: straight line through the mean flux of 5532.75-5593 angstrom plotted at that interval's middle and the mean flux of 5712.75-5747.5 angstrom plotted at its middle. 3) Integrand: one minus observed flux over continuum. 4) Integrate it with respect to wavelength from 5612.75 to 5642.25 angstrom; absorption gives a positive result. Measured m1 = 3.0 angstrom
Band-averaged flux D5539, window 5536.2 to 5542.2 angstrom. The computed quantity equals 23.7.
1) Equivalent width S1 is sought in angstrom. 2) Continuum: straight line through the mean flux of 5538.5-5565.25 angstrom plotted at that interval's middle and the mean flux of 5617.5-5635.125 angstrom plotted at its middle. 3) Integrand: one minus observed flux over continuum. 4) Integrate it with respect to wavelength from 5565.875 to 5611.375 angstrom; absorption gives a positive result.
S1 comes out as 1.1 angstrom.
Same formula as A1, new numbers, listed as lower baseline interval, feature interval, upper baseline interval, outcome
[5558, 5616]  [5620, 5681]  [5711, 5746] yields 3.1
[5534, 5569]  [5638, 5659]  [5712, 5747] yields 1.6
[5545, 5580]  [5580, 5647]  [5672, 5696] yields 4.7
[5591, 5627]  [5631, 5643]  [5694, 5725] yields 0.5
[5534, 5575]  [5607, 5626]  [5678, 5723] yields 1.9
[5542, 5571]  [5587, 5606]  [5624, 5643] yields 1.0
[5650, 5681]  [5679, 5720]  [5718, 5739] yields 0.4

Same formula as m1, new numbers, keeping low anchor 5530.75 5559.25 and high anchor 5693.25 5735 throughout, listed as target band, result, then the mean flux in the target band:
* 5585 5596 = 0.5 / 23.6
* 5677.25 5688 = 0.6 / 24.9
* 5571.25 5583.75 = 0.2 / 24.1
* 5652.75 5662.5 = 0.0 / 25.9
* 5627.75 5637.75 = 1.0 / 22.9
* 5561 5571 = 0.1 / 24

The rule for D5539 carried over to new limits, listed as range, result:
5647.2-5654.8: 24.5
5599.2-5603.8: 20.1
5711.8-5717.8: 27.4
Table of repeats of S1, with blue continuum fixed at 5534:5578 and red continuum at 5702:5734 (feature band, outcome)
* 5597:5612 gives 2.3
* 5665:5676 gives 0.9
